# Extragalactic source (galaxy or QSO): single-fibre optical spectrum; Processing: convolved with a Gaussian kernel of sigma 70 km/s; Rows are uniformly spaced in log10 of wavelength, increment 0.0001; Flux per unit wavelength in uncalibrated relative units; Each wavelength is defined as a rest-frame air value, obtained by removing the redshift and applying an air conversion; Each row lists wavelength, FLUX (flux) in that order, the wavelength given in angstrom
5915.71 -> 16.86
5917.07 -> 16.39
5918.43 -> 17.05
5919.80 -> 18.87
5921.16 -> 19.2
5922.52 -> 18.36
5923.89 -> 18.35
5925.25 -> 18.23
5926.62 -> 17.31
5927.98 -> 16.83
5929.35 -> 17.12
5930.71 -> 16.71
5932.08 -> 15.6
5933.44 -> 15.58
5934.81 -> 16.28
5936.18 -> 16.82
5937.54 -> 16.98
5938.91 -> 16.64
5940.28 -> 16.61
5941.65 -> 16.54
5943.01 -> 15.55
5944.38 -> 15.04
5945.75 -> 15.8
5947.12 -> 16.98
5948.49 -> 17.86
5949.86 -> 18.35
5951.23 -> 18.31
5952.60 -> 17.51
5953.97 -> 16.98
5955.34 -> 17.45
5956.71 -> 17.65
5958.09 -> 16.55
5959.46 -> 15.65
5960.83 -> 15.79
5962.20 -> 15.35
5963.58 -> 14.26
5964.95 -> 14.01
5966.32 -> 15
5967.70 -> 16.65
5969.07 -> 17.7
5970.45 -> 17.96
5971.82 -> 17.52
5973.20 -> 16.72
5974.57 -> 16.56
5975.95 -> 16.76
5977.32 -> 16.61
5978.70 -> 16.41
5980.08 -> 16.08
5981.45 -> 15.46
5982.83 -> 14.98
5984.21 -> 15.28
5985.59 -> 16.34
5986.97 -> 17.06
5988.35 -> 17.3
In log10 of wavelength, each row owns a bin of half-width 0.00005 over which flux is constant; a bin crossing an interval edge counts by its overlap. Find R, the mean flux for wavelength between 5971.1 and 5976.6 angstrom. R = 16.9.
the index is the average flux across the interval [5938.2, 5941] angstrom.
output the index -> 16.6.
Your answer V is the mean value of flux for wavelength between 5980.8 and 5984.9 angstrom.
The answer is 15.2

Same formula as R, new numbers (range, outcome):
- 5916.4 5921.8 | 17.9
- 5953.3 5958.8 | 17.1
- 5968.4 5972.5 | 17.7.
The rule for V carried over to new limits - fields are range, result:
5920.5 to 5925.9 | 18.5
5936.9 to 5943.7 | 16.5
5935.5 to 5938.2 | 16.9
